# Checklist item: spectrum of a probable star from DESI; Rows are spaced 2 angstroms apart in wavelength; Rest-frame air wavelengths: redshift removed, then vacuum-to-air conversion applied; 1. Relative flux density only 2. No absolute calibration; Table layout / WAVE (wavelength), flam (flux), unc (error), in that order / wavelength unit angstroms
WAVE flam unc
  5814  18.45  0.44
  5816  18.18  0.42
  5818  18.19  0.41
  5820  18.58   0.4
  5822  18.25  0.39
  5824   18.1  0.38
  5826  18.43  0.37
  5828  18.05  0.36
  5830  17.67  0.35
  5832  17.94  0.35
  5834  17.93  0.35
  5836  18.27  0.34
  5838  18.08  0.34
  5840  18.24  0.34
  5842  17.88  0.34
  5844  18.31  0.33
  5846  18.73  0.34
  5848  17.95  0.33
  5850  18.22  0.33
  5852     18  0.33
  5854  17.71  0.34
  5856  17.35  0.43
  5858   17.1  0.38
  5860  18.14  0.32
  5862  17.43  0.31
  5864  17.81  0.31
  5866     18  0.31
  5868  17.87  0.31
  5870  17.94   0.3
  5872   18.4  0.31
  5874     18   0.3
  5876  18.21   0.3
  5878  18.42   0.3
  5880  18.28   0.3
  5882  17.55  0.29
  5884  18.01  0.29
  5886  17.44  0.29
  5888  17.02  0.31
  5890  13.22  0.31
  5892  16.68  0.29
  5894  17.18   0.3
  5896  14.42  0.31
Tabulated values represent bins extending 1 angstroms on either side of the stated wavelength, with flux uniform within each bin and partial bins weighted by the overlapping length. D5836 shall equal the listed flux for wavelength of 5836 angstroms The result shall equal 18.27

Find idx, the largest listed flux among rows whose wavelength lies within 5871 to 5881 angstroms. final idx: 18.42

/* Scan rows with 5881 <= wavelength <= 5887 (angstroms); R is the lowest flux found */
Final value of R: 17.44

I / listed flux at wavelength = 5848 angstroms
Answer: 17.95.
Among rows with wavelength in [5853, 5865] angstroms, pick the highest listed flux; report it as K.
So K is 18.14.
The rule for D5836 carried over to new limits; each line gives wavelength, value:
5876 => 18.21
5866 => 18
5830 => 17.67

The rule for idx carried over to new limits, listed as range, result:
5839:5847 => 18.73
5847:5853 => 18.22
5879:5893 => 18.28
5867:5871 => 17.94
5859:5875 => 18.4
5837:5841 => 18.24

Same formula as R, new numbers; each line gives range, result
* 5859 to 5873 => 17.43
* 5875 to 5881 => 18.21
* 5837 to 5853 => 17.88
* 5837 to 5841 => 18.08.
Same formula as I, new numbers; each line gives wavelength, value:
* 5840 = 18.24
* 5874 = 18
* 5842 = 17.88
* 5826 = 18.43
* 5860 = 18.14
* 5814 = 18.45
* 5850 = 18.22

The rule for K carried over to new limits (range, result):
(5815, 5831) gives 18.58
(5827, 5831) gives 18.05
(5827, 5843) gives 18.27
